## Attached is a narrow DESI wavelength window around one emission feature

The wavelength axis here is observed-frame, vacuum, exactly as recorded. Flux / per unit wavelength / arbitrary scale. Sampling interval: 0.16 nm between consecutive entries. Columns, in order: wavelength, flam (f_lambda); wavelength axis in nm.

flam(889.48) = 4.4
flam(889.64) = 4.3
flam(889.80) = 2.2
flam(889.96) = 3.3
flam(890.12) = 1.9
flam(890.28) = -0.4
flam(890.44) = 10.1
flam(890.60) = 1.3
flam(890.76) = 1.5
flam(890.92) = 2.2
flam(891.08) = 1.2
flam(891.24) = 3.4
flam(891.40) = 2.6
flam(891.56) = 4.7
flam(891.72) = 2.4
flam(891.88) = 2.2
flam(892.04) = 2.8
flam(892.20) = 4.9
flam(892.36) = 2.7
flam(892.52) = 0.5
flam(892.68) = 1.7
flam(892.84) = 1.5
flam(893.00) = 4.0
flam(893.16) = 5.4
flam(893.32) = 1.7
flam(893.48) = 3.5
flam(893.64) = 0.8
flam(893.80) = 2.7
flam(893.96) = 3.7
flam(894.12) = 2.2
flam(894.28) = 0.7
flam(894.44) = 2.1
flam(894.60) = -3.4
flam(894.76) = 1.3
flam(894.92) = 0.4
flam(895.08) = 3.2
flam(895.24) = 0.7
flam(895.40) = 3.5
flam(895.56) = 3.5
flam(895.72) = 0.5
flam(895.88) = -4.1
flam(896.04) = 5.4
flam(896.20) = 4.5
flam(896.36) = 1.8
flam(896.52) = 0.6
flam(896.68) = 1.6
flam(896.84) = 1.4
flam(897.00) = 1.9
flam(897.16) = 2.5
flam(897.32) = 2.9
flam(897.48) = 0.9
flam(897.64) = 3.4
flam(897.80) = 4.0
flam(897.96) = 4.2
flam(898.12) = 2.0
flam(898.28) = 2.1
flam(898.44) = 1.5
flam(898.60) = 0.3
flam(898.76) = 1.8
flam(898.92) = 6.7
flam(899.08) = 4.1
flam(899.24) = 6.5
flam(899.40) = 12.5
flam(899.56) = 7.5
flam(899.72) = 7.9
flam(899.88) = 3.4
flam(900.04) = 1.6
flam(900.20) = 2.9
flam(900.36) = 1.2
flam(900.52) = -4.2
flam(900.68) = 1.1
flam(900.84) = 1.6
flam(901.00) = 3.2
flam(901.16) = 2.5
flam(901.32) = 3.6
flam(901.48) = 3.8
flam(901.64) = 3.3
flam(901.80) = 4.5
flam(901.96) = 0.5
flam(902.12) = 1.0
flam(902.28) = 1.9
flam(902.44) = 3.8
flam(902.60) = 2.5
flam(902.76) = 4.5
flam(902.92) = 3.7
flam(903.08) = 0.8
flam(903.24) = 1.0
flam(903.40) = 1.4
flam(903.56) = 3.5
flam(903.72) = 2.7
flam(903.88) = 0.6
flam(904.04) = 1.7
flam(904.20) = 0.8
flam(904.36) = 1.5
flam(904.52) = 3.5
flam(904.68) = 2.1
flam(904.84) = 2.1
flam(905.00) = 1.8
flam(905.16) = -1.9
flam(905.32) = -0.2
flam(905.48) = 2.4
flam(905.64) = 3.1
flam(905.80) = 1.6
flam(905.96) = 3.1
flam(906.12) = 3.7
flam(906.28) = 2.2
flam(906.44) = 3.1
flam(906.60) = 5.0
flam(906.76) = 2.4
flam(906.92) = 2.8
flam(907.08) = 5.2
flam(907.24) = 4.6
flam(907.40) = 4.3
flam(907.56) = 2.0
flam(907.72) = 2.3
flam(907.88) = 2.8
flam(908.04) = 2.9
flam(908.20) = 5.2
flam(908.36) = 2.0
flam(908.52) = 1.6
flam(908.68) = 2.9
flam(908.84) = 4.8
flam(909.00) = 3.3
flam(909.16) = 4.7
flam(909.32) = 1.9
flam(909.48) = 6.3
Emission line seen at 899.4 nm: H-gamma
